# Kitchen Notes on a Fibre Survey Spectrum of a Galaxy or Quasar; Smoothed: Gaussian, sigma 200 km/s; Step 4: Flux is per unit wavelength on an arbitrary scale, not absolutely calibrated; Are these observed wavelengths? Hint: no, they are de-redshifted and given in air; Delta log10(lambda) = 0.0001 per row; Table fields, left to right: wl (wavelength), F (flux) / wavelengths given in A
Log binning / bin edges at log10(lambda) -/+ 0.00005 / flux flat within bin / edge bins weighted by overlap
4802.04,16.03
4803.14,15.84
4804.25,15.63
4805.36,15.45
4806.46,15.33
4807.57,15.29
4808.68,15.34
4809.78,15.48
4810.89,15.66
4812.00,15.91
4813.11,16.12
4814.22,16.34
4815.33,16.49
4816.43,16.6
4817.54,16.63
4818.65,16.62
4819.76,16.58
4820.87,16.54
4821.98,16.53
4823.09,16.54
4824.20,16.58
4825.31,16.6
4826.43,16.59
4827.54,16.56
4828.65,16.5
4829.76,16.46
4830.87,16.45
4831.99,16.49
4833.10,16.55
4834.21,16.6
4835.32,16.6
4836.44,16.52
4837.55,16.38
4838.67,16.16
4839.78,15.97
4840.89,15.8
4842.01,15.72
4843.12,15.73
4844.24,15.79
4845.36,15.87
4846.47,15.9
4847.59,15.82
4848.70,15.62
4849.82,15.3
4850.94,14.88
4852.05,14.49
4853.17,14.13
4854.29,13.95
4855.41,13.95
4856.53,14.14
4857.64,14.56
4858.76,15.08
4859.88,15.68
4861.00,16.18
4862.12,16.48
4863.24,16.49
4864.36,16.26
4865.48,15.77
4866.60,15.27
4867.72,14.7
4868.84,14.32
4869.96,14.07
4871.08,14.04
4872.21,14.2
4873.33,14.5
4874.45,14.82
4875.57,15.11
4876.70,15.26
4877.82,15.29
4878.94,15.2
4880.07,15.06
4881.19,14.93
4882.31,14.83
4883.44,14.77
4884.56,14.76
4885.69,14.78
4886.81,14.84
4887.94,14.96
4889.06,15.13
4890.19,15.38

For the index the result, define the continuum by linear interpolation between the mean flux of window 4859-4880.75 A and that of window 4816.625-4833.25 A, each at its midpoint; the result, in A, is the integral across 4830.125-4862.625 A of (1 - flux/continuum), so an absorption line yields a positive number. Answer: 0.6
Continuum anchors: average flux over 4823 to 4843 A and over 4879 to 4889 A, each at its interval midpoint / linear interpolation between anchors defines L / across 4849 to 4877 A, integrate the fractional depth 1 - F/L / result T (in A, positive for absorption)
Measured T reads 1.0 A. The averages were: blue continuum 16.4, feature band 14.9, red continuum 14.9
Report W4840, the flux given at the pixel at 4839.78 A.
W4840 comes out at 15.97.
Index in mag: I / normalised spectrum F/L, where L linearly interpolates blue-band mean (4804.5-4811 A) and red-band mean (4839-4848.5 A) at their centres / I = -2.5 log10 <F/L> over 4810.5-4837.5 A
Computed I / -0.06 mag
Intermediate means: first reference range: 15.4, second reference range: 15.8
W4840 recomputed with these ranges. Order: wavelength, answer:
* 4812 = 15.91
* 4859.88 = 15.68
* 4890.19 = 15.38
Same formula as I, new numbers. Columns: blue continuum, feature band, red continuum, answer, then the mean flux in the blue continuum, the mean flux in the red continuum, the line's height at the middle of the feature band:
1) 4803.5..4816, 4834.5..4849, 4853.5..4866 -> -0.04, 15.7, 15.3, 15.5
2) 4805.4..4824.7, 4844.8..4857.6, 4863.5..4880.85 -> 0.03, 16.1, 15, 15.4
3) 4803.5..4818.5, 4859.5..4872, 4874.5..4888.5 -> -0.01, 15.9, 15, 15.2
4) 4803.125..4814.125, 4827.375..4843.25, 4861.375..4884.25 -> -0.06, 15.6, 15.1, 15.4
